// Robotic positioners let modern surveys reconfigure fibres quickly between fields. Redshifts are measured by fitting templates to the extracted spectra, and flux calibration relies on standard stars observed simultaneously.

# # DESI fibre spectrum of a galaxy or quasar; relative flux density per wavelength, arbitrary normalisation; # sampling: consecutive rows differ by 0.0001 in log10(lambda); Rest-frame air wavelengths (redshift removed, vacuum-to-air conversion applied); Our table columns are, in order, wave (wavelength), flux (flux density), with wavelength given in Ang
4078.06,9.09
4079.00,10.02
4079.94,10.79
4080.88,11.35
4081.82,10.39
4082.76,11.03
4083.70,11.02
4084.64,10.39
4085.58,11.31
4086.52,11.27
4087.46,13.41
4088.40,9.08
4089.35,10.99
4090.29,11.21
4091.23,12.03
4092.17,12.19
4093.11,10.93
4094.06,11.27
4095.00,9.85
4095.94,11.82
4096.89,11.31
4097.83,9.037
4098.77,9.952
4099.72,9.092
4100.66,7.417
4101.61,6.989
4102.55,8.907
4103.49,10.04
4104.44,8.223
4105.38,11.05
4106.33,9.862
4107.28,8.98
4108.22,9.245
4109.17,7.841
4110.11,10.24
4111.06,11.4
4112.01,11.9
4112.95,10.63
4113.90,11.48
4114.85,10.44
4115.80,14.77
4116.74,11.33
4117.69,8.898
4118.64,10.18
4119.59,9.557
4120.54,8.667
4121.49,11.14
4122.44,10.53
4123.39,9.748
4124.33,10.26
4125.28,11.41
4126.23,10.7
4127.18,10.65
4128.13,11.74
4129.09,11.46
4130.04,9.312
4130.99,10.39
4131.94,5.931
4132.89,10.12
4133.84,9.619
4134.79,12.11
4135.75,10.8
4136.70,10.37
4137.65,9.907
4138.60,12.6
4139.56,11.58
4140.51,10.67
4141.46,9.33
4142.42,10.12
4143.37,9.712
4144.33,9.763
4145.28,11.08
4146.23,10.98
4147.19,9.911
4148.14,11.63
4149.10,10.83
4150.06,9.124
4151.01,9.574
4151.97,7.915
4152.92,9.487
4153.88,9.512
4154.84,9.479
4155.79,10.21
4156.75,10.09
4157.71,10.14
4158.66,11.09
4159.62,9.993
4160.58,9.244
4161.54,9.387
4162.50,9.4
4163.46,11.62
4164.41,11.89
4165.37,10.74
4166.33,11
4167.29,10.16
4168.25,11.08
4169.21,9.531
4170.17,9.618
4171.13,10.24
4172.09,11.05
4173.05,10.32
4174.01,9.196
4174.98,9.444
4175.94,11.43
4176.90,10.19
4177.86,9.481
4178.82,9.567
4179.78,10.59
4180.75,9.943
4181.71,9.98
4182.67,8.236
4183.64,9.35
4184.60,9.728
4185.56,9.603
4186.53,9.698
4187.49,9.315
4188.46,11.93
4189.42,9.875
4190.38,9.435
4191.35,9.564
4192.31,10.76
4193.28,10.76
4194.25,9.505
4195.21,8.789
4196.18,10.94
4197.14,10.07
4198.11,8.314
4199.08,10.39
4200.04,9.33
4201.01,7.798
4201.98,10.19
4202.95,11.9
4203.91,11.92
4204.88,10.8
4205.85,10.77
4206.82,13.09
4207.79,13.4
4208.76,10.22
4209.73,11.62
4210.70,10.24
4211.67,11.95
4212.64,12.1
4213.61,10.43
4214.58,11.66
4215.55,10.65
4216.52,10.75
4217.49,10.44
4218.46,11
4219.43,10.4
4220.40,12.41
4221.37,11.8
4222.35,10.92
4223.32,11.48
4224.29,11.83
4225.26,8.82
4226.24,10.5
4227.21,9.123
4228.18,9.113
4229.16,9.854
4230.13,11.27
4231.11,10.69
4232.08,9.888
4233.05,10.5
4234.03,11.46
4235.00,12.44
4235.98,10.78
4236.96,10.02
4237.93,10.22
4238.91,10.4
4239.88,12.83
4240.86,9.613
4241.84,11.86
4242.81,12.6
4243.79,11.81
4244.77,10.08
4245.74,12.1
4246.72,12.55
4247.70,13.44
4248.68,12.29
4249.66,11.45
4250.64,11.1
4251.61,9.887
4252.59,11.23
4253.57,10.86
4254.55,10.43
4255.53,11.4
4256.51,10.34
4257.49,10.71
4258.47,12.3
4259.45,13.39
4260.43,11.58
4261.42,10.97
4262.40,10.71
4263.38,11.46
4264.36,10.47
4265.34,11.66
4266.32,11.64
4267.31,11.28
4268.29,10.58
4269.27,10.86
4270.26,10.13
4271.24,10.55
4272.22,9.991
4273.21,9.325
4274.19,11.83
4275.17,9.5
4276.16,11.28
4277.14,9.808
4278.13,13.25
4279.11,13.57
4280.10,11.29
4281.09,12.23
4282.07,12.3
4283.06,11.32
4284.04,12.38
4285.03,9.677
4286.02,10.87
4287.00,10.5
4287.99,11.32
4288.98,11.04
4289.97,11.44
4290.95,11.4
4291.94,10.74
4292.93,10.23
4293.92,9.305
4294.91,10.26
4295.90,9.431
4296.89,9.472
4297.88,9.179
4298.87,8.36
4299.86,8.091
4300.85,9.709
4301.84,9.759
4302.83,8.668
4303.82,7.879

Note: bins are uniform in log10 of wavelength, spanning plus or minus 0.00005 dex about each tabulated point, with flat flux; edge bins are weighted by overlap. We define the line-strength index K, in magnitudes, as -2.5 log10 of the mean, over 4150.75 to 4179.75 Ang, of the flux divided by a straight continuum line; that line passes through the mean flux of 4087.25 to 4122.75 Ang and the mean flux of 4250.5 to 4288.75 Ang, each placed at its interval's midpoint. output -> 0.05 mag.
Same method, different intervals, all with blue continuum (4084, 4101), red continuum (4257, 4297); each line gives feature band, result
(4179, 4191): 0.11 mag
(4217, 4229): 0.03 mag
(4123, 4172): 0.06 mag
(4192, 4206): 0.08 mag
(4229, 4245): 0.00 mag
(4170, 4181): 0.08 mag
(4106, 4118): 0.02 mag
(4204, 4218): -0.04 mag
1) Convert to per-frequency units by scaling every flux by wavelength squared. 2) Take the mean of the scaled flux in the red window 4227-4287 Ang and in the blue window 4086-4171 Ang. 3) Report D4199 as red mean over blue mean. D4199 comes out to 1.1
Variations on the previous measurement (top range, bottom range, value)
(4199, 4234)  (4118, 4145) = 1.10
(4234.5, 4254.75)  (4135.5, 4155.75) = 1.17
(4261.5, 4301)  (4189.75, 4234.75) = 1.04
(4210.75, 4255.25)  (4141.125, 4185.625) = 1.14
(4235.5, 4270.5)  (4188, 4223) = 1.07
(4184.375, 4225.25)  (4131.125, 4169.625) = 1.07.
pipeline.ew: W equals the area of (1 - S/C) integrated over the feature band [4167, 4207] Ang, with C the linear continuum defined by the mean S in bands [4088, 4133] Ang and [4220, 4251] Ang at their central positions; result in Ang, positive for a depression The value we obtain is 2.5 Ang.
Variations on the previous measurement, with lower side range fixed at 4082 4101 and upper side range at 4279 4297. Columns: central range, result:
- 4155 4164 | 0.6 Ang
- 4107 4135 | 1.1 Ang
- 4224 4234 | 0.7 Ang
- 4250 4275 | -0.1 Ang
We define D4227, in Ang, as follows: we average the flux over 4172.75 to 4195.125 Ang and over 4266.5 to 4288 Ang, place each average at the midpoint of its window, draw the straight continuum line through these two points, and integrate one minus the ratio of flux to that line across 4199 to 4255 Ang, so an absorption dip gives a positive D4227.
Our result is -3.1 Ang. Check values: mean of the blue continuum 9.89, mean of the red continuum 11.1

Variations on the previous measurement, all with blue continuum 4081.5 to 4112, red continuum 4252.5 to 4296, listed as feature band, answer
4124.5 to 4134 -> 0.23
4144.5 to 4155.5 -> 0.57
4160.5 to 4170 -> 0.13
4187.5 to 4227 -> 0.24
